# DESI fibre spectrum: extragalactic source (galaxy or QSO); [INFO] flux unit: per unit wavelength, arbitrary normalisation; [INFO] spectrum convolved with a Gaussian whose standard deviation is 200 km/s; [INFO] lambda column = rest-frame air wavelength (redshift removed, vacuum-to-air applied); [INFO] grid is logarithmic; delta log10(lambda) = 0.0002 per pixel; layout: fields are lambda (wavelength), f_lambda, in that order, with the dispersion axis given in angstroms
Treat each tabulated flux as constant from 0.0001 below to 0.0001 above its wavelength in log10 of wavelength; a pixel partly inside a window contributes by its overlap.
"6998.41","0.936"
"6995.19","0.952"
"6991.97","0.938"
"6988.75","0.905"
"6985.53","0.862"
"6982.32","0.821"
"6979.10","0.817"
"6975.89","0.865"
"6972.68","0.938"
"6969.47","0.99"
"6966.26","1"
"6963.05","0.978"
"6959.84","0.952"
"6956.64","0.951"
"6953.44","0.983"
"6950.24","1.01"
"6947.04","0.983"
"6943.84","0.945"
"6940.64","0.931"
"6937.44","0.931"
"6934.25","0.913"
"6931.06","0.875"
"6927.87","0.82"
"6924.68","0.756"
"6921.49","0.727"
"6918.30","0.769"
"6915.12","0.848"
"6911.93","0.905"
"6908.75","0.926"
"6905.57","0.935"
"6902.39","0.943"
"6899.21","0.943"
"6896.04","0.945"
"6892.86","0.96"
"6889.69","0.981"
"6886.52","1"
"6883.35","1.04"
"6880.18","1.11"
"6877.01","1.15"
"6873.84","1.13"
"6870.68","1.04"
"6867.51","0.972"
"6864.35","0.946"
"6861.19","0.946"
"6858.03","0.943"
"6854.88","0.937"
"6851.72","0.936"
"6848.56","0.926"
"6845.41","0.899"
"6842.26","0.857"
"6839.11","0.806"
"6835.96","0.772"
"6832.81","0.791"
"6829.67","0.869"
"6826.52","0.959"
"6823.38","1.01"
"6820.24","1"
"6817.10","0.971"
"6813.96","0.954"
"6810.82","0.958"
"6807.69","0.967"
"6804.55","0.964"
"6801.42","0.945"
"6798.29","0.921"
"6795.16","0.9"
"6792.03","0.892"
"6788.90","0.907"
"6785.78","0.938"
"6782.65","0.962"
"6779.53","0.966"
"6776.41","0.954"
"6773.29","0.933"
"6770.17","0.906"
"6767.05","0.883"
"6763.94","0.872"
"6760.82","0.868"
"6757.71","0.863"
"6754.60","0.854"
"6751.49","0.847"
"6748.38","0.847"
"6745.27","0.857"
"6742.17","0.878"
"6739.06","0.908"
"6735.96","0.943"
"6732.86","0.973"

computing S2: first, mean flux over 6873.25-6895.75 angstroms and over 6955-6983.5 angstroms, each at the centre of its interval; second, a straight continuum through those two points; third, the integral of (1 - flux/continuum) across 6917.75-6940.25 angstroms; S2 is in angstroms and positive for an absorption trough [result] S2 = 3.3 angstroms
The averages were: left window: 1.04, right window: 0.925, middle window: 0.836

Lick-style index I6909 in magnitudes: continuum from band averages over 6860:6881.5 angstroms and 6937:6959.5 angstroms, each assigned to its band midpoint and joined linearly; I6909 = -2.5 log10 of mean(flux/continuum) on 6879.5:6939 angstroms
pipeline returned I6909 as 0.108 mag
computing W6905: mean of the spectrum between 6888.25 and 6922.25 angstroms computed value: 0.902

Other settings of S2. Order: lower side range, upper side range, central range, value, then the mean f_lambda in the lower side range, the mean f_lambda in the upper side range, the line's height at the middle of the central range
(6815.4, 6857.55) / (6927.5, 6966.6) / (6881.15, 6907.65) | -1.3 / 0.904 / 0.946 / 0.926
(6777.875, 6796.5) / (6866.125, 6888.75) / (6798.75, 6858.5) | 4.2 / 0.928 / 1.06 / 0.989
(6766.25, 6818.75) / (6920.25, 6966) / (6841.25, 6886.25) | -3.1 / 0.937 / 0.915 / 0.927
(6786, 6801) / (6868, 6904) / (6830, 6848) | 2.4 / 0.911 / 1.02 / 0.965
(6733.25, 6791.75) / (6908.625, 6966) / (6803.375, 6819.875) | -1.2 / 0.901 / 0.902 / 0.901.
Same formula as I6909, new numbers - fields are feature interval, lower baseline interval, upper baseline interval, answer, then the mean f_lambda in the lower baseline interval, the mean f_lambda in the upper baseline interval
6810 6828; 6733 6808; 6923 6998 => -0.08 mag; 0.908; 0.918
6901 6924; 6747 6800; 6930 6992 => 0.08 mag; 0.901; 0.93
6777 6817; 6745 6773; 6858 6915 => -0.04 mag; 0.87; 0.987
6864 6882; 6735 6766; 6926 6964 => -0.17 mag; 0.873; 0.937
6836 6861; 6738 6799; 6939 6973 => 0.04 mag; 0.897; 0.97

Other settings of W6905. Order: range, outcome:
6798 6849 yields 0.915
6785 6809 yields 0.929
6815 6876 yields 0.934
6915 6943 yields 0.844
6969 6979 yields 0.908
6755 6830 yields 0.932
